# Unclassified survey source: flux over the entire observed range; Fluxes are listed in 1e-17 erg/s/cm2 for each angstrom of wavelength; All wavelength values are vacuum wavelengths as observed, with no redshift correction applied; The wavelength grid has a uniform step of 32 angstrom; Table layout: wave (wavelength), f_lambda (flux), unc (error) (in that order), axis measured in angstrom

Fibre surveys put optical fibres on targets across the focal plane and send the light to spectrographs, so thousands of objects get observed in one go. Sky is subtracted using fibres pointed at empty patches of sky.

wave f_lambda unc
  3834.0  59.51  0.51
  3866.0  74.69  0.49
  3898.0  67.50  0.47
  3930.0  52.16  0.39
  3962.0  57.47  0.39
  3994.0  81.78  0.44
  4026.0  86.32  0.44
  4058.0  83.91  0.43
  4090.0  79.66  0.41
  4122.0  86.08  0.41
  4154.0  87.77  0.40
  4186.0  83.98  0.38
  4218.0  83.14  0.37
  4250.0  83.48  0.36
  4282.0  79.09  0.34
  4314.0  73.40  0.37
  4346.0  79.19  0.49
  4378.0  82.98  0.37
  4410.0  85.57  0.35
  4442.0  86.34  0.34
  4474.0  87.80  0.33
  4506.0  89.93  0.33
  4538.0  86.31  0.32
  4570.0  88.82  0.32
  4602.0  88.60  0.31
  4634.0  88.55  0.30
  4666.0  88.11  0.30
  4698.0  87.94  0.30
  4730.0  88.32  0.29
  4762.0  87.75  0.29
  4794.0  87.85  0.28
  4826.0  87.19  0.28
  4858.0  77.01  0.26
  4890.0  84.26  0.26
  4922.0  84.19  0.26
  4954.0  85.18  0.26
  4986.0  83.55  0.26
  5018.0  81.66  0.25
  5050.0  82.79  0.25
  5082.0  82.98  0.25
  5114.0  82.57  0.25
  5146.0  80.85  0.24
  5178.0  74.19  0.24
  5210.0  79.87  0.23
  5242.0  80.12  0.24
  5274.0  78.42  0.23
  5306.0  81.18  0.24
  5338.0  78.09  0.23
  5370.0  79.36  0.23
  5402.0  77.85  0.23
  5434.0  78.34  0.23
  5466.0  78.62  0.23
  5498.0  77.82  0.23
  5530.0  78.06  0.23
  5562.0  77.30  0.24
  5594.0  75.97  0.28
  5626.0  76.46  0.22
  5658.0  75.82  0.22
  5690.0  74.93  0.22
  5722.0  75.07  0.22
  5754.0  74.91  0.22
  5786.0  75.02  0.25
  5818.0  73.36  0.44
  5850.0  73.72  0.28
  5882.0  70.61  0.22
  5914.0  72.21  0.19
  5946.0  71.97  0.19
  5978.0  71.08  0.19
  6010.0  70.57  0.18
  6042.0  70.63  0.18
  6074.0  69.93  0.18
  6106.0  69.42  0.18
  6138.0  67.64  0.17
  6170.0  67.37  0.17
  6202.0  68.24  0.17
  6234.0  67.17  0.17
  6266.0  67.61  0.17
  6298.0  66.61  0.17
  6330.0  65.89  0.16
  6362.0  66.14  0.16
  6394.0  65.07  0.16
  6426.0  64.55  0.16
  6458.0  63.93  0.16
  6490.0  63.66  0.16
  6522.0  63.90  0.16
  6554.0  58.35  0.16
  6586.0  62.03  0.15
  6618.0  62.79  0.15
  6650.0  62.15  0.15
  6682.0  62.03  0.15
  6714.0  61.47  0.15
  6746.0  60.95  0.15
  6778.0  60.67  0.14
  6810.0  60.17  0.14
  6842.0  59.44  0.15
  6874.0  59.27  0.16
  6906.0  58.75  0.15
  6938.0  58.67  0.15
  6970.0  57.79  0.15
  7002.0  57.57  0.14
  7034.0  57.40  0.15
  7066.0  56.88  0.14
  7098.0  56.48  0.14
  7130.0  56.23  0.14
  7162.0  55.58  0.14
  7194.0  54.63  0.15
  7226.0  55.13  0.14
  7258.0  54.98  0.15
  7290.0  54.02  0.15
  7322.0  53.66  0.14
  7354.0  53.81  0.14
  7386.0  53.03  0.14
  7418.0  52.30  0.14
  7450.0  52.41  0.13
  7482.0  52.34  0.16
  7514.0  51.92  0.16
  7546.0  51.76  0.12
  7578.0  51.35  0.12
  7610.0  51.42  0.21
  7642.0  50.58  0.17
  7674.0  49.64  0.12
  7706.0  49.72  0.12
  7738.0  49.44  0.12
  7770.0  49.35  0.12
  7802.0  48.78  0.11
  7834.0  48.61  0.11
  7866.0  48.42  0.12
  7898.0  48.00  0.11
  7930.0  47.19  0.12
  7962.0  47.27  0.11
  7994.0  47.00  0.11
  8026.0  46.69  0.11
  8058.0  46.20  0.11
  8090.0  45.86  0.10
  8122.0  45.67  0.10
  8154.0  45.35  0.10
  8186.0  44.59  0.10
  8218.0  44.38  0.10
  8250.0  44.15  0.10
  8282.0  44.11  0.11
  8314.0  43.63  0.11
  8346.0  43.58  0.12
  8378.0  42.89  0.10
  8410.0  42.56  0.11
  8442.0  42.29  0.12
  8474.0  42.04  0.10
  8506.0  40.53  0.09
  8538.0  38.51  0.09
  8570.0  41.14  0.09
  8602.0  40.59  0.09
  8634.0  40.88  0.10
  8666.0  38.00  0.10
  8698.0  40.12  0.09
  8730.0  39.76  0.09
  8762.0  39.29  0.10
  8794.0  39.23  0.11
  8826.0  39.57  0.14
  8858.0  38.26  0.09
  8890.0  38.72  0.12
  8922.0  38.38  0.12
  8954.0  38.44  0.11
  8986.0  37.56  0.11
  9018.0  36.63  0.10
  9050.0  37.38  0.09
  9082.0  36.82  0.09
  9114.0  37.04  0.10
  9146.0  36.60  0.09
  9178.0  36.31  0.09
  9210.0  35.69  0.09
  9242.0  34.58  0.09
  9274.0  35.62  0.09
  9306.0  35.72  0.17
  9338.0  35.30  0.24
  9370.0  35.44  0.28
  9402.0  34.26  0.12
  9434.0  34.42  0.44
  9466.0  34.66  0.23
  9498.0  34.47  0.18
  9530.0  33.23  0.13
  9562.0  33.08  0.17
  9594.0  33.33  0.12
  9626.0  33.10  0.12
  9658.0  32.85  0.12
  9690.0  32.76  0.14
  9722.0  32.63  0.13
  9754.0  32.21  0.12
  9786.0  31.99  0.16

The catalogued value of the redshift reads 0.000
